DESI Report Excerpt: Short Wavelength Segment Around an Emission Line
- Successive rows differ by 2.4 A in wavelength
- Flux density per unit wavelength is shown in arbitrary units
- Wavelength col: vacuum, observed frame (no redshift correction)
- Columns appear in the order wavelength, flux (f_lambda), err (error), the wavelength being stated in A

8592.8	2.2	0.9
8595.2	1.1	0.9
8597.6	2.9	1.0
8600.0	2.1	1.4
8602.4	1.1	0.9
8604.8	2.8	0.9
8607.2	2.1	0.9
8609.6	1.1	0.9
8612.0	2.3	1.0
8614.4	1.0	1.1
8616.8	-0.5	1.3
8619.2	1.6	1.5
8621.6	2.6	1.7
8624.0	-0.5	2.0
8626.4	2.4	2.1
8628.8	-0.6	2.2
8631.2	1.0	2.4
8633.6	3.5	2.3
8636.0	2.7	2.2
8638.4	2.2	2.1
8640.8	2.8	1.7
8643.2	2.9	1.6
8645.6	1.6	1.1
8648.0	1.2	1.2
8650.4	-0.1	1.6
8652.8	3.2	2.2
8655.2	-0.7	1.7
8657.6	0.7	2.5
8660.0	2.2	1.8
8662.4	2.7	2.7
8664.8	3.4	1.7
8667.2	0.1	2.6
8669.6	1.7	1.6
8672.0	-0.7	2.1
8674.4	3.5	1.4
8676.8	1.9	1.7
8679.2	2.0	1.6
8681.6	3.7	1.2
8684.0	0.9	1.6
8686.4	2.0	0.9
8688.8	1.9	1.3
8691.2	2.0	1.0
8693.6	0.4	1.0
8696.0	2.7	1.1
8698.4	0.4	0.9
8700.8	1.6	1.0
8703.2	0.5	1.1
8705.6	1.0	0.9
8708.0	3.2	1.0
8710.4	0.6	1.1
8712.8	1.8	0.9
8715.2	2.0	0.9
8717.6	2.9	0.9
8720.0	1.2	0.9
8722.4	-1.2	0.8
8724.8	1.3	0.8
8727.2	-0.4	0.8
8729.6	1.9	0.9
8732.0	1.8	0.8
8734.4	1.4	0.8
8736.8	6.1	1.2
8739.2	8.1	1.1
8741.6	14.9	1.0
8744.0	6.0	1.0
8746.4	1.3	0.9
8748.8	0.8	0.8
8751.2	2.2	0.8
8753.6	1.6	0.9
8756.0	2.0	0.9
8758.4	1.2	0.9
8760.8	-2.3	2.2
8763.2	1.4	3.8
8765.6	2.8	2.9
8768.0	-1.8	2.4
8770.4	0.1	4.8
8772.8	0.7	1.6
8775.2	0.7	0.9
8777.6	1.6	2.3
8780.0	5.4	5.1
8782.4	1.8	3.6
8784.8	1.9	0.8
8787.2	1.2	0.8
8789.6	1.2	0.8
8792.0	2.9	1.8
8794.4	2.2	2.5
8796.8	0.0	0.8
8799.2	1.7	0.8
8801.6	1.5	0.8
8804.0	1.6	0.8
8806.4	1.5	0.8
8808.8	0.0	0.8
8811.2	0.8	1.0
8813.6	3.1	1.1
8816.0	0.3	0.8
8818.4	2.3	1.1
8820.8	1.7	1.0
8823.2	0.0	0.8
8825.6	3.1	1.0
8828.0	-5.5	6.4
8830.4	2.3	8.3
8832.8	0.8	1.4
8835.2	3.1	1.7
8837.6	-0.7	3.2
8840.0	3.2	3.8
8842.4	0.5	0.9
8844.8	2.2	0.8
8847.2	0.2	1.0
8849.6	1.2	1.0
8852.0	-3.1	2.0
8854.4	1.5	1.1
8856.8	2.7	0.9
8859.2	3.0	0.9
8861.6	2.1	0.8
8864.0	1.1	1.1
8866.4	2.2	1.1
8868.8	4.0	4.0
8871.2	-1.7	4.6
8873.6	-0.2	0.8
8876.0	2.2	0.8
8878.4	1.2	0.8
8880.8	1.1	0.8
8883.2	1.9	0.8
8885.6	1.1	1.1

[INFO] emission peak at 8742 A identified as H-beta 4861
